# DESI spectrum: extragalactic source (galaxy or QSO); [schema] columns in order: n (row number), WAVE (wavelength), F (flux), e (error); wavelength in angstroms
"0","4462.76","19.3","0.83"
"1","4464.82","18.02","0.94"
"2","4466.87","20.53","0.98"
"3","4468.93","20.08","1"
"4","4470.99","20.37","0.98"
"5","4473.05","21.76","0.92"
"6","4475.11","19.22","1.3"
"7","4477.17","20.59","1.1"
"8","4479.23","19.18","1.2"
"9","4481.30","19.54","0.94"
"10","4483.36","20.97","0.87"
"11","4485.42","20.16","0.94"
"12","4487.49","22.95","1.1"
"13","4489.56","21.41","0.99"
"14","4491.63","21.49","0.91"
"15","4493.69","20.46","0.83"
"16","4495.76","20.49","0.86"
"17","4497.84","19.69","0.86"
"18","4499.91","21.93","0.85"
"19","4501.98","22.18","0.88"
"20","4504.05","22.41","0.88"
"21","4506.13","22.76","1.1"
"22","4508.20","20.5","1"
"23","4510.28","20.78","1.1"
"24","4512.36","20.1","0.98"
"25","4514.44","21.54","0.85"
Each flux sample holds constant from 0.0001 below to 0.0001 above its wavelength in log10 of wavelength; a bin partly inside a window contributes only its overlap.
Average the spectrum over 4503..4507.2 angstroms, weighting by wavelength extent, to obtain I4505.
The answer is 22.6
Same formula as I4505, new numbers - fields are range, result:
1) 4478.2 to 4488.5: 20.6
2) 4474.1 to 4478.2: 19.9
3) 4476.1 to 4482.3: 19.8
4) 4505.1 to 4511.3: 21.4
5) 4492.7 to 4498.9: 20.2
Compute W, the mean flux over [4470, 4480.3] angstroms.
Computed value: 20.2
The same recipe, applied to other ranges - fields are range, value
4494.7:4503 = 21.1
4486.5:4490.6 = 22.1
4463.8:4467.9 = 19.3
